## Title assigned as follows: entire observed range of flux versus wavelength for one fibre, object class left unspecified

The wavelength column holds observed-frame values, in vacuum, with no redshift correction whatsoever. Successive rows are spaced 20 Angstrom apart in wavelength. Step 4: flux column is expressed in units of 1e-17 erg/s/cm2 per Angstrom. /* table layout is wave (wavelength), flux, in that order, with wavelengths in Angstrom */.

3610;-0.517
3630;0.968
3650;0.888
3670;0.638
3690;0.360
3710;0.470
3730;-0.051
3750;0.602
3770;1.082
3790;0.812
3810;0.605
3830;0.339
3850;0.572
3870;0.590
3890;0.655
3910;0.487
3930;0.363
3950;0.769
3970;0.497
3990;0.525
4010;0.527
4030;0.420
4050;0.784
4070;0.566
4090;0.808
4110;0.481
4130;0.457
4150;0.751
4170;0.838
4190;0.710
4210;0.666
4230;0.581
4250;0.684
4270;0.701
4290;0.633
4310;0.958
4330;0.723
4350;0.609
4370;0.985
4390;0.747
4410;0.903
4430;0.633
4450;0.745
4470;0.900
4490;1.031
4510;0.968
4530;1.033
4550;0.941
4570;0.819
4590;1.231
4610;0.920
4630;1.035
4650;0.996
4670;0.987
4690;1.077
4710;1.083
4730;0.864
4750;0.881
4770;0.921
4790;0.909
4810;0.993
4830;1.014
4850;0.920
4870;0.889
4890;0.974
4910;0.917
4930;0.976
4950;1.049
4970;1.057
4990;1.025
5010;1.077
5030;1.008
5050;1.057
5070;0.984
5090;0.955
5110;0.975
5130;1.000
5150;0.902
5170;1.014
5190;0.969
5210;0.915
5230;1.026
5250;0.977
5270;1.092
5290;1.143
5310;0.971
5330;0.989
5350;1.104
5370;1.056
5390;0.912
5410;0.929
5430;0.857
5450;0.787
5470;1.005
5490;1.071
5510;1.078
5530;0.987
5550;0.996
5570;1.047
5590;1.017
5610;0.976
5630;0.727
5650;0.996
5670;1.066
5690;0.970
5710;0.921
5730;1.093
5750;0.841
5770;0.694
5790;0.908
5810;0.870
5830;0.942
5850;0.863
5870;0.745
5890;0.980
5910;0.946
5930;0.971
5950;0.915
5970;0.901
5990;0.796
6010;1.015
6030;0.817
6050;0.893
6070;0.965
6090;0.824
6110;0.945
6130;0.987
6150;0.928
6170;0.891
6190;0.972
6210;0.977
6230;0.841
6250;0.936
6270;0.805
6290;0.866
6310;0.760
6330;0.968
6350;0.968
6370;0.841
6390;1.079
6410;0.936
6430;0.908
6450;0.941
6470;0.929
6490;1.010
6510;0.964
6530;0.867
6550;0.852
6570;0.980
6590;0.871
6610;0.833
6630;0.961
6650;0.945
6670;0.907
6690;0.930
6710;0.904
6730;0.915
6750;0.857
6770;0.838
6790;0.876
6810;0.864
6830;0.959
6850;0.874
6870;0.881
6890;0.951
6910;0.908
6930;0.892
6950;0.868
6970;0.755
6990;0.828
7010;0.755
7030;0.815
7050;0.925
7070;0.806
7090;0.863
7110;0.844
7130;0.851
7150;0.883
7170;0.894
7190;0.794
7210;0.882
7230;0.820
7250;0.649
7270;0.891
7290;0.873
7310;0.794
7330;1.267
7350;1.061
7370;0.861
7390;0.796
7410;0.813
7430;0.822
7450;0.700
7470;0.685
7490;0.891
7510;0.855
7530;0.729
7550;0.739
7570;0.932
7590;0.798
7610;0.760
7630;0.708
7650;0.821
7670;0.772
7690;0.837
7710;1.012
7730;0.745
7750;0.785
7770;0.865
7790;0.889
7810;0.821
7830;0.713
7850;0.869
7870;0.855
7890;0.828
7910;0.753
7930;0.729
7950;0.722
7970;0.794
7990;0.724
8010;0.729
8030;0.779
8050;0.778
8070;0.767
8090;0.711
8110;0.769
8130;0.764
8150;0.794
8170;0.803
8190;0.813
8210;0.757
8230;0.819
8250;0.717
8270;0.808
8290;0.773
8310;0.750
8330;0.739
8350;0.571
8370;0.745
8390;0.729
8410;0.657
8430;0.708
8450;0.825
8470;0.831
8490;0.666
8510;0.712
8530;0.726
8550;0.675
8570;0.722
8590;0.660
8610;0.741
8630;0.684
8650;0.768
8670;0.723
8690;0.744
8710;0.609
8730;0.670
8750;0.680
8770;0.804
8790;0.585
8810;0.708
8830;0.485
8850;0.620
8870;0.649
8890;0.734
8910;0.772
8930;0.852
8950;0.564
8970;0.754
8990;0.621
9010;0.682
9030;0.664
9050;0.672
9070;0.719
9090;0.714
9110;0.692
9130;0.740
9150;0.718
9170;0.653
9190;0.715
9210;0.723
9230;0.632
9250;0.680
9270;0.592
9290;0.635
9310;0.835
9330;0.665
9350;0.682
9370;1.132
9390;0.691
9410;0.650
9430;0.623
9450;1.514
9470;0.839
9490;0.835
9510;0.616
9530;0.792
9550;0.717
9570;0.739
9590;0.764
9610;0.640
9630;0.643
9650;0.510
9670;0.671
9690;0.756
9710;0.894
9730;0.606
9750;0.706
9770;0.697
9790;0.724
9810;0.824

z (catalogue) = 0.12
